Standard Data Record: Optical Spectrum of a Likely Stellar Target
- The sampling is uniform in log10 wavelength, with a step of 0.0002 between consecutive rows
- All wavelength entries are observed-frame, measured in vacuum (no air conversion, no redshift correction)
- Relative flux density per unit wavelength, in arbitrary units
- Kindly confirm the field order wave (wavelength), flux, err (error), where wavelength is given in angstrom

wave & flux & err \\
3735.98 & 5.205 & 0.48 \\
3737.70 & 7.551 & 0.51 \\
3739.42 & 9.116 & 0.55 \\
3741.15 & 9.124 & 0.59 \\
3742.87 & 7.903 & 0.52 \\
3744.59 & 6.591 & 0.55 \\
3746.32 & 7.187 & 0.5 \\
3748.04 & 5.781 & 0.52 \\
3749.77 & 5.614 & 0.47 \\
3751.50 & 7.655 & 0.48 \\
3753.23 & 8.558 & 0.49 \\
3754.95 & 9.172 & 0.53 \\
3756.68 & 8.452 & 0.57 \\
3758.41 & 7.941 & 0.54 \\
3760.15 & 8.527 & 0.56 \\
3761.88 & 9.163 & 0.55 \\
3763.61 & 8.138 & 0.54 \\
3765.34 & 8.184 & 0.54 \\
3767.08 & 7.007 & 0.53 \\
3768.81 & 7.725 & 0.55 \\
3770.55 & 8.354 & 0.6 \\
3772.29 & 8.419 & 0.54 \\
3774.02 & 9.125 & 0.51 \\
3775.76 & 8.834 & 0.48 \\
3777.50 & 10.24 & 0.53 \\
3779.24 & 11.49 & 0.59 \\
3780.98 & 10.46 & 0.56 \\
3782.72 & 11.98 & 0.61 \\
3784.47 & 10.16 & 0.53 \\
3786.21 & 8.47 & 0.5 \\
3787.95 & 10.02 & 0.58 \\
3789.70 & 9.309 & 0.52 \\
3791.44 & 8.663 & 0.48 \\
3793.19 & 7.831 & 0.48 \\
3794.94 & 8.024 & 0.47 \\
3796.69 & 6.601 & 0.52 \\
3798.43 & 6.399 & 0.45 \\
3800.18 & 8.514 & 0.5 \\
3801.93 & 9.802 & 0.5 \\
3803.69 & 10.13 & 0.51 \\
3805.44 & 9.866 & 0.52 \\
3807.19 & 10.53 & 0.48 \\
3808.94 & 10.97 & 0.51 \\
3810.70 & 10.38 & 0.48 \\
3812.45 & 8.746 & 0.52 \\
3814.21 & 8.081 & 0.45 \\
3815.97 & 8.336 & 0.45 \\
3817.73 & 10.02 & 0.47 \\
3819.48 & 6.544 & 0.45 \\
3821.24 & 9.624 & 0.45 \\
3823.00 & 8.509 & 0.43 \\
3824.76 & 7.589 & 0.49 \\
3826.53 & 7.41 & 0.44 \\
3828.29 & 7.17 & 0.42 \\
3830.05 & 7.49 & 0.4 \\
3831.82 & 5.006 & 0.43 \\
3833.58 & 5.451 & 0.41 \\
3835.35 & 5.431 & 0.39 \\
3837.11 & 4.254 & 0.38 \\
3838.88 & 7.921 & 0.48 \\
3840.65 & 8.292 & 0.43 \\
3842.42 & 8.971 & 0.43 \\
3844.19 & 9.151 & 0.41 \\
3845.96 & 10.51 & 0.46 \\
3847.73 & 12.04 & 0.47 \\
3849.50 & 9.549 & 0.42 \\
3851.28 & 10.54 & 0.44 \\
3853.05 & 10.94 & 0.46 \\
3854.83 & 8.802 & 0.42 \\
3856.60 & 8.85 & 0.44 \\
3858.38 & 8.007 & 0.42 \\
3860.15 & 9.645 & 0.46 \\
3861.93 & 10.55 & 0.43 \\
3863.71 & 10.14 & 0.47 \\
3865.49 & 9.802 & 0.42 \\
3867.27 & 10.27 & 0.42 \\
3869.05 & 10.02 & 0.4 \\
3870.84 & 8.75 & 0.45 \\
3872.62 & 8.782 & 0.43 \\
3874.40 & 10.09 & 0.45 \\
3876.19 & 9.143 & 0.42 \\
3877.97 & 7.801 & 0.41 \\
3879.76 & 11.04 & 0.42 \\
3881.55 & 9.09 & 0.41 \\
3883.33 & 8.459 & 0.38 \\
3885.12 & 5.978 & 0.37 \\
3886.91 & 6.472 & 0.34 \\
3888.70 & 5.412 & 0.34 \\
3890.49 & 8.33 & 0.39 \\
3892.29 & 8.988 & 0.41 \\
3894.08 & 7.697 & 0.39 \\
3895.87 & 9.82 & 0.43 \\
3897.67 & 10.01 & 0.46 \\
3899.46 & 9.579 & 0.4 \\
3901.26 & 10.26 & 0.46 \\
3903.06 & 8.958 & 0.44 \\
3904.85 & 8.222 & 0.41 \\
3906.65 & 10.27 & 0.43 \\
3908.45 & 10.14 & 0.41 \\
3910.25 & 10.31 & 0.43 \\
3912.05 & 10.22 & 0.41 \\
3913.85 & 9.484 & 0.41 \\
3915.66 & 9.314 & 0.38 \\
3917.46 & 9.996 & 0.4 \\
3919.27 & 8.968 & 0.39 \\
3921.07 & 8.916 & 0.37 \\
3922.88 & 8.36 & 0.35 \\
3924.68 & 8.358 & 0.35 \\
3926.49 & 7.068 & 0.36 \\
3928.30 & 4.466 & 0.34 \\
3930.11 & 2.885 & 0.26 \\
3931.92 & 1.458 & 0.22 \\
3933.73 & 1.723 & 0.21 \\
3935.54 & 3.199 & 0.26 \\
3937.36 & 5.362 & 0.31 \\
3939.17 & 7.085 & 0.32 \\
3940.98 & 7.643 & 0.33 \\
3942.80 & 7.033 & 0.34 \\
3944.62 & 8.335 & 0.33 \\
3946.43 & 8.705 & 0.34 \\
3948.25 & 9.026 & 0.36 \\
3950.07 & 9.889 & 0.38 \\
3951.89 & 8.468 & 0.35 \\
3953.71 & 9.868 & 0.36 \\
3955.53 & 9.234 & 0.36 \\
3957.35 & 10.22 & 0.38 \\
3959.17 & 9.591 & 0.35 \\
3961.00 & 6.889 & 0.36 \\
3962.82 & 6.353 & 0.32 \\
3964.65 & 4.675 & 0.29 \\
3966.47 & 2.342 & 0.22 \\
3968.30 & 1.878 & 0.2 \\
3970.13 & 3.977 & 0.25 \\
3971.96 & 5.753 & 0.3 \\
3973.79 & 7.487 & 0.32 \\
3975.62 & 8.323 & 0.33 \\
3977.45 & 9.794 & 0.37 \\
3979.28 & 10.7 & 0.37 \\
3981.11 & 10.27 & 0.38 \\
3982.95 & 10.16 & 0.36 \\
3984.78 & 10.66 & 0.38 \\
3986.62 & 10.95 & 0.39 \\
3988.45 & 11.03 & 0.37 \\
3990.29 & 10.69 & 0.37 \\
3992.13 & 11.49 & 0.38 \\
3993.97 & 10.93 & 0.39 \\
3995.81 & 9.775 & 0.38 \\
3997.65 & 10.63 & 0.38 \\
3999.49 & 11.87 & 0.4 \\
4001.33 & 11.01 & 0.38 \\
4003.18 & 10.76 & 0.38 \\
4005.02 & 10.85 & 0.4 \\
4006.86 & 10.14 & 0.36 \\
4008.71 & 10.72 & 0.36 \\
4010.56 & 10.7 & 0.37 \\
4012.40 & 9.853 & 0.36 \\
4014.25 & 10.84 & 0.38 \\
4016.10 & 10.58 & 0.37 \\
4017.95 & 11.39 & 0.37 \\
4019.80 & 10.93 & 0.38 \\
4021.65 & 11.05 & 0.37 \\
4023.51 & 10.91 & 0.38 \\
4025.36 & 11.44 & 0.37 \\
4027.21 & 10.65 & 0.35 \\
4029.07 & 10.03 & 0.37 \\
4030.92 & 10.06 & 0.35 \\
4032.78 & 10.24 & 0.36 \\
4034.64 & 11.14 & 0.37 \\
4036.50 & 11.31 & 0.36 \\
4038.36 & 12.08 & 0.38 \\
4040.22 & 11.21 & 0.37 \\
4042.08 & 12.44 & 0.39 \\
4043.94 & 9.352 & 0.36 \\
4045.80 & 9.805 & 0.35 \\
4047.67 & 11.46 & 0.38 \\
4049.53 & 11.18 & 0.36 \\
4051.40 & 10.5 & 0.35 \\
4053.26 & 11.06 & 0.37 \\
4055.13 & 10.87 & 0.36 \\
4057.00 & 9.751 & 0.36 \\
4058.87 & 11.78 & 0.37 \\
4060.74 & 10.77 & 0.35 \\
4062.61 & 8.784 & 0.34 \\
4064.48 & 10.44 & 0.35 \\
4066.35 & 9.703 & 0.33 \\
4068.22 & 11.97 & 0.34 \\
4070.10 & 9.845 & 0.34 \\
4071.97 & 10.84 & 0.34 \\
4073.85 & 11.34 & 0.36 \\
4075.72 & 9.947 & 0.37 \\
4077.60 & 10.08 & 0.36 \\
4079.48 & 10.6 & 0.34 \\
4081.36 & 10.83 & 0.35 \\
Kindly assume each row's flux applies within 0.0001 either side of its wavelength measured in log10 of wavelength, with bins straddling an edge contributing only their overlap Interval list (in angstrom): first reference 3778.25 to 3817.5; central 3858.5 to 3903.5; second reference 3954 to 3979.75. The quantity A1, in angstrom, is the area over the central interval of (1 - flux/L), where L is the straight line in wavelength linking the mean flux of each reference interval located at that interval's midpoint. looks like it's -4.6 angstrom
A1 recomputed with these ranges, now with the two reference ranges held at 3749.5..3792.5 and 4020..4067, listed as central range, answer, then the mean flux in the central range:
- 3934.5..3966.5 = 8.08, 7.56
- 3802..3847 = 4.69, 8.29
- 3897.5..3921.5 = 0.52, 9.62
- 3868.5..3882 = 0.39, 9.33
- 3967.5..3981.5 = 4.18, 7.21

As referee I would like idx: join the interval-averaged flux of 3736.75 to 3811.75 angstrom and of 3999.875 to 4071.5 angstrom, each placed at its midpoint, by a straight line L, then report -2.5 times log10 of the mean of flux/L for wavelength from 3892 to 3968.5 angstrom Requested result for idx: 0.27 mag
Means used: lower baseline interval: 8.7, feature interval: 7.74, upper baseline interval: 10.7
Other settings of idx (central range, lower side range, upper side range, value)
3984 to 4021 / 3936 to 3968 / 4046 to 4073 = -0.202 mag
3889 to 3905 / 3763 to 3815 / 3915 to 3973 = -0.202 mag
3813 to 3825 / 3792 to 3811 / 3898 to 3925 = 0.074 mag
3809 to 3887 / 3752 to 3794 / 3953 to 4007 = 0.037 mag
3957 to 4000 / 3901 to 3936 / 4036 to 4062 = 0.080 mag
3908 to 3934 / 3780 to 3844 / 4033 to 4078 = 0.244 mag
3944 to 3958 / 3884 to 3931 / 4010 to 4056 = 0.004 mag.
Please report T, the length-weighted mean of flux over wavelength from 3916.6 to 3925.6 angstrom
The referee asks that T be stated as 8.91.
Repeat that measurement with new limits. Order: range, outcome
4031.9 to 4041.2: 11.2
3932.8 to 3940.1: 4.35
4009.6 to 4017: 10.5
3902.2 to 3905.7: 8.61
